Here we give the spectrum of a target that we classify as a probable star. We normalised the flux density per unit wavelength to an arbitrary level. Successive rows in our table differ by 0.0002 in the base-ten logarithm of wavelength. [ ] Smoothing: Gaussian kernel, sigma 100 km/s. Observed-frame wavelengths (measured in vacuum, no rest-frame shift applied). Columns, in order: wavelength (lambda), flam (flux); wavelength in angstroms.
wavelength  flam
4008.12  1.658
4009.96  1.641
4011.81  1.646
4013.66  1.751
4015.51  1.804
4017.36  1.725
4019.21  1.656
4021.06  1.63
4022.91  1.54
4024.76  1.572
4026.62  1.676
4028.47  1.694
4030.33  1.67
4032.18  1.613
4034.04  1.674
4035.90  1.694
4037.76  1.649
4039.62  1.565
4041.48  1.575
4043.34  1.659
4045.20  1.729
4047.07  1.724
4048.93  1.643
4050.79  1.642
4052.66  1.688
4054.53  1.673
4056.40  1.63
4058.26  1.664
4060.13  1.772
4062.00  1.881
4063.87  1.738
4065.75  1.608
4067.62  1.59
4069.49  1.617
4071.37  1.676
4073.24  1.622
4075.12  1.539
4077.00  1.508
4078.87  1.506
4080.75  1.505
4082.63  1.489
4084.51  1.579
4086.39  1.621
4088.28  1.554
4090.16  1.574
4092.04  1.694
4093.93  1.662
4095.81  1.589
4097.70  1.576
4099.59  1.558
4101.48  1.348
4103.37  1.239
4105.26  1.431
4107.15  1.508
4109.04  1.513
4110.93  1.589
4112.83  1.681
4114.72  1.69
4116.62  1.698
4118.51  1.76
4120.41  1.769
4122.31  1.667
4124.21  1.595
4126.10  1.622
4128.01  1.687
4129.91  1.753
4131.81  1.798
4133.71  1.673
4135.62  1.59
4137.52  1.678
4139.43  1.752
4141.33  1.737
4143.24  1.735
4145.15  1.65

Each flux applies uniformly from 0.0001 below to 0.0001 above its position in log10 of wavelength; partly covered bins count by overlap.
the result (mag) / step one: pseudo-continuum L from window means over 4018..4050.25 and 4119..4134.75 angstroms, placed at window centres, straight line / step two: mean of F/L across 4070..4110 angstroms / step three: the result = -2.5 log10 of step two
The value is 0.093 mag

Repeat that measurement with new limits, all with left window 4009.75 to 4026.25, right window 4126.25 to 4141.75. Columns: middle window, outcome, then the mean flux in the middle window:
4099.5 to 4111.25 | 0.18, 1.44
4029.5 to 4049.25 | 0.01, 1.65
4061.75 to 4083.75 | 0.06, 1.6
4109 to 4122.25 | 0.01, 1.68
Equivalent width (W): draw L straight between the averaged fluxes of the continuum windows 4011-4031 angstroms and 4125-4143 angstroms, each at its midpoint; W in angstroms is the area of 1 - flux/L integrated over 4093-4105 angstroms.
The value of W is 1.4 angstroms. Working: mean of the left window 1.67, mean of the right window 1.7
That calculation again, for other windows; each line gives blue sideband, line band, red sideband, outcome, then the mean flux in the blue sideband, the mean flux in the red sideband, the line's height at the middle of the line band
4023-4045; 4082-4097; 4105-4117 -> 0.07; 1.64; 1.59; 1.6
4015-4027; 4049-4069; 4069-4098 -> -0.95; 1.65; 1.58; 1.61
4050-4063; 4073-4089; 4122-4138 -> 1.44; 1.71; 1.67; 1.7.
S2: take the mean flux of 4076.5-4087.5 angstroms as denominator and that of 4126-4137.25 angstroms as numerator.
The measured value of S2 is 1.1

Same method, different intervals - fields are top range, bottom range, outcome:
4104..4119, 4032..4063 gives 0.95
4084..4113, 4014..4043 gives 0.93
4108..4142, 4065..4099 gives 1.06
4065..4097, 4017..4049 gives 0.96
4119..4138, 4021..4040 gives 1.03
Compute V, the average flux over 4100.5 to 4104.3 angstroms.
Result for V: 1.3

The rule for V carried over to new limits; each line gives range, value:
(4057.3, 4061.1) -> 1.72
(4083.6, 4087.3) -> 1.6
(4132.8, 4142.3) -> 1.69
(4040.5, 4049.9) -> 1.67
